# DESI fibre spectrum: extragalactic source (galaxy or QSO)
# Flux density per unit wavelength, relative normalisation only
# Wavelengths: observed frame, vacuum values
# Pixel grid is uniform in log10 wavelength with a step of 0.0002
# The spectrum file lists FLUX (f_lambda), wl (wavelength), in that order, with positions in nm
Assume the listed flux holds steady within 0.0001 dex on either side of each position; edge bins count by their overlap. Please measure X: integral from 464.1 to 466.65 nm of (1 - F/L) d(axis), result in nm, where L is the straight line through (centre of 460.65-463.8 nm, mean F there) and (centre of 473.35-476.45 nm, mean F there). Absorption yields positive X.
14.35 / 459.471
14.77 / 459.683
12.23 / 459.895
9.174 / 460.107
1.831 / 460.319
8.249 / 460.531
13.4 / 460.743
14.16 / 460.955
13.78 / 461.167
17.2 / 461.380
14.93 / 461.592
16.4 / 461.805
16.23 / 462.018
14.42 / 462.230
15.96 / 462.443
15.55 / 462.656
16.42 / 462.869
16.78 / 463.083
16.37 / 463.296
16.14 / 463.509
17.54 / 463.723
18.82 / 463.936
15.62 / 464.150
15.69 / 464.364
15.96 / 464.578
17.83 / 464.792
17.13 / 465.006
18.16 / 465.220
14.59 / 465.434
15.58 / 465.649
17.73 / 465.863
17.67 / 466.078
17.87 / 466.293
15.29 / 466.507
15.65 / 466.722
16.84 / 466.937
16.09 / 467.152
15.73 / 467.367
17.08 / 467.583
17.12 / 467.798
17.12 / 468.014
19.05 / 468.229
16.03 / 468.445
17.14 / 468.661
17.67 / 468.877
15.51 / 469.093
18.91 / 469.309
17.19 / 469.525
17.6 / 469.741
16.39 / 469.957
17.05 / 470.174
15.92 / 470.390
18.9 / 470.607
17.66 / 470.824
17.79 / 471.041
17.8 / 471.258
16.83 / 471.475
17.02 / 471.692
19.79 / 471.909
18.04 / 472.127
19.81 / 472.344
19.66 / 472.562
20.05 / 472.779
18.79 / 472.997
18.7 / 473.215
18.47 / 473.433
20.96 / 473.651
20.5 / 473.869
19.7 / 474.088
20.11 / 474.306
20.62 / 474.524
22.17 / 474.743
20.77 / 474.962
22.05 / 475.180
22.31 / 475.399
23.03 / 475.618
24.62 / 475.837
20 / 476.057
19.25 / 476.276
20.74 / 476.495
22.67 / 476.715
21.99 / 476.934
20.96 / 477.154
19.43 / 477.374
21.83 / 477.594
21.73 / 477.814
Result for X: 0.06 nm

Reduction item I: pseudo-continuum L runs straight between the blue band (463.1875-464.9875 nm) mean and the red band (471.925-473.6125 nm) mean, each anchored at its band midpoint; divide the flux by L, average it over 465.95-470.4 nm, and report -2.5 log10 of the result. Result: 0.06 mag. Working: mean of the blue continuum 16.8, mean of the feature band 16.9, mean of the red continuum 19.2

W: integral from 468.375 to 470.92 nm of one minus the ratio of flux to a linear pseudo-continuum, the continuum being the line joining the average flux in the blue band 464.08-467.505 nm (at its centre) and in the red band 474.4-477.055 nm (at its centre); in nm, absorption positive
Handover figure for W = 0.180 nm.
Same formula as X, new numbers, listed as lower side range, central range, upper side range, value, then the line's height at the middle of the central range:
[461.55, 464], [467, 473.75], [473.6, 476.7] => 0.54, 19.3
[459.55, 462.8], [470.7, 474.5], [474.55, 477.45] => 0.13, 19.6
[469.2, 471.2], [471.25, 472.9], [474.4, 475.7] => 0.04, 19.2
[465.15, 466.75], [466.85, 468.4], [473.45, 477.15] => 0.04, 17.4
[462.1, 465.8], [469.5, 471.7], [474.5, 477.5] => 0.22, 19.2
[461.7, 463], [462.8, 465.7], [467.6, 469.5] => -0.06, 16.3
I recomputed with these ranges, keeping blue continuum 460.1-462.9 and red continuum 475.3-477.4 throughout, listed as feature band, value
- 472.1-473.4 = 0.02 mag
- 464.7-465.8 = -0.08 mag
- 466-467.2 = -0.02 mag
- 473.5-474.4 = 0.00 mag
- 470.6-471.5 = 0.06 mag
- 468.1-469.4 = 0.00 mag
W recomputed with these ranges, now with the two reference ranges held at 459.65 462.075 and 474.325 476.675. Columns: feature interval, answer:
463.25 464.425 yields -0.19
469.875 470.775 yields 0.06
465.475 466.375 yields -0.08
